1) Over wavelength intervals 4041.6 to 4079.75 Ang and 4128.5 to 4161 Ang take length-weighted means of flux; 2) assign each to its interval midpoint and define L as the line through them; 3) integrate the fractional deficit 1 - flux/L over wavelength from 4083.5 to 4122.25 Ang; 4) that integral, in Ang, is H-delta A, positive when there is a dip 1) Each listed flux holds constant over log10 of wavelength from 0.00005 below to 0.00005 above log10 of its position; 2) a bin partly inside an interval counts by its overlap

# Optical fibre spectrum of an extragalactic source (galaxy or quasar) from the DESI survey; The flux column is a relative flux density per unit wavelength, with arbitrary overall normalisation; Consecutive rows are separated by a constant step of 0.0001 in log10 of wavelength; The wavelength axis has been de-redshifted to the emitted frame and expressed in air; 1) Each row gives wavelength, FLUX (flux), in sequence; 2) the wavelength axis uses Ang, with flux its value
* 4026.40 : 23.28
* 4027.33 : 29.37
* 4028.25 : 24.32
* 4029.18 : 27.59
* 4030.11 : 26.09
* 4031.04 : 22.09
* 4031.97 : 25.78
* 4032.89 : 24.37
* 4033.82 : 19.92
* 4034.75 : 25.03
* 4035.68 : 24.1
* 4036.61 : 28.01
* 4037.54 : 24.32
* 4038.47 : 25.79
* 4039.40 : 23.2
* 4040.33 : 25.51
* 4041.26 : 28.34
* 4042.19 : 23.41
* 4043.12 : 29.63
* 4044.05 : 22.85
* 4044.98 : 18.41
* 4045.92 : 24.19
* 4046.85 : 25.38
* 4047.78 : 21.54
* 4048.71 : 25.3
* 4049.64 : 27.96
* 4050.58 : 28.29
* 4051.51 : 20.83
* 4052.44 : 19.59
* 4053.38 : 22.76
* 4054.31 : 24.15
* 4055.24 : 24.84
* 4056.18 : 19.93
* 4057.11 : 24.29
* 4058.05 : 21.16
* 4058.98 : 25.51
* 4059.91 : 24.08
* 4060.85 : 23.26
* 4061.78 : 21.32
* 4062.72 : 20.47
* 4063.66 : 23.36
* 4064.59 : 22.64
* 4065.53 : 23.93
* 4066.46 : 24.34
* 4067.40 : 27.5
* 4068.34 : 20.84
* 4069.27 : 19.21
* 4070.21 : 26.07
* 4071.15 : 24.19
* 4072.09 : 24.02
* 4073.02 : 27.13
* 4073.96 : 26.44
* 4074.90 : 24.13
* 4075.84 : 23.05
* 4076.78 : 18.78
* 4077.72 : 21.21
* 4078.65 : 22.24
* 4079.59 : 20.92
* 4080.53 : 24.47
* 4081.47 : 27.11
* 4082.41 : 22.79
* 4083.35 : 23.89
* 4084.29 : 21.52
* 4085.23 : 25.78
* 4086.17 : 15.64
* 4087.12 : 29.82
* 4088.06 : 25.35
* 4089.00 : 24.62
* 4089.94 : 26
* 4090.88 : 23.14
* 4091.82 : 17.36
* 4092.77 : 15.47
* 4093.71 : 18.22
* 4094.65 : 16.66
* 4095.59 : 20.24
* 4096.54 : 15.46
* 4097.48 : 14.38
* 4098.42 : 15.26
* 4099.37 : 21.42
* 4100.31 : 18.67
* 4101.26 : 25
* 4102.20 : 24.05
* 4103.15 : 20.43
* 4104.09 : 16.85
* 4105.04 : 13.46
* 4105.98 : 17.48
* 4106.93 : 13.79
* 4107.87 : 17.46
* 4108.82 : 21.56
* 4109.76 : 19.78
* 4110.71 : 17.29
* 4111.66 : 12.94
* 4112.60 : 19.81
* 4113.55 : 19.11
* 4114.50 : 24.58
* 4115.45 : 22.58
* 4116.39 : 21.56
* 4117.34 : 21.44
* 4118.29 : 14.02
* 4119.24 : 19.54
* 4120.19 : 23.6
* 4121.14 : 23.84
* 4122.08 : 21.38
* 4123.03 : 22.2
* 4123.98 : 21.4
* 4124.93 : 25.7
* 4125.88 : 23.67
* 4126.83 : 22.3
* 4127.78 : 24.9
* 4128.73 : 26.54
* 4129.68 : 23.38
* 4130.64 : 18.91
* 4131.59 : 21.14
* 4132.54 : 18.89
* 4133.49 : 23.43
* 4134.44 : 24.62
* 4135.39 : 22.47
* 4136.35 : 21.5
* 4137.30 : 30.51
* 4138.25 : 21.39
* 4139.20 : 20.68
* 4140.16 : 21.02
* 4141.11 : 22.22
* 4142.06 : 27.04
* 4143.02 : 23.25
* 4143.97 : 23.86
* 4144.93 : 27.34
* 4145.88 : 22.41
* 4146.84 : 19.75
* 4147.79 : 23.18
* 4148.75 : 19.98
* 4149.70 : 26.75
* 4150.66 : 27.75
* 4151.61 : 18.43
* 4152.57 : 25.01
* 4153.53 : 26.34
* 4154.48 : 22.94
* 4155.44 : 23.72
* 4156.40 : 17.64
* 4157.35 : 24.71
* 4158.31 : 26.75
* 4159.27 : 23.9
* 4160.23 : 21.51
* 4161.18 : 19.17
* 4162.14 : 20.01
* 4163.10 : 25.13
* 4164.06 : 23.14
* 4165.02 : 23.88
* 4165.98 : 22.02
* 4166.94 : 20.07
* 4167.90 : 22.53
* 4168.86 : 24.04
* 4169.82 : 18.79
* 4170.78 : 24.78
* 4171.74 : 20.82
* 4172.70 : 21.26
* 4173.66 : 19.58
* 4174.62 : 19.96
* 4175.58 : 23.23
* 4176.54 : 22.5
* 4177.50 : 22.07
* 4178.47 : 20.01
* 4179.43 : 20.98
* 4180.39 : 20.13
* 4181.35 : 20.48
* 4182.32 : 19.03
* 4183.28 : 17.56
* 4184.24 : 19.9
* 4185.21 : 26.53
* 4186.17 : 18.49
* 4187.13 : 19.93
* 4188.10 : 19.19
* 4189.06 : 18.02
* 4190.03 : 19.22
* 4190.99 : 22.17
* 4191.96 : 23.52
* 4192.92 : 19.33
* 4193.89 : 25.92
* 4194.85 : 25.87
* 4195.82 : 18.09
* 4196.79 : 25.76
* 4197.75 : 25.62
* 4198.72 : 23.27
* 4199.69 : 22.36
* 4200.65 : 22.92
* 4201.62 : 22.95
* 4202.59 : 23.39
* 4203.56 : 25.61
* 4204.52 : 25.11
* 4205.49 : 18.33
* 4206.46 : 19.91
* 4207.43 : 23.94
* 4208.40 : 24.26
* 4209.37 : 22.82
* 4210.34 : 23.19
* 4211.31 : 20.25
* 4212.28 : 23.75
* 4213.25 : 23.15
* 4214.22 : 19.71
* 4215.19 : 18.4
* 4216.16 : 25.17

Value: 5.6 Ang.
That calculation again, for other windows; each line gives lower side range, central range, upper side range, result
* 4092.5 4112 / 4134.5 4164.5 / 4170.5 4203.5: -4.8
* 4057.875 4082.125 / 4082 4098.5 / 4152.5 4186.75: 1.7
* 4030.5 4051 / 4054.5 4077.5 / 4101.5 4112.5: -1.3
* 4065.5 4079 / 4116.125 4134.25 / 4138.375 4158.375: 1.0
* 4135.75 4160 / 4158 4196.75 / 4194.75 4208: 2.8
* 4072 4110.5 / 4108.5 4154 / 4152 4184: -1.8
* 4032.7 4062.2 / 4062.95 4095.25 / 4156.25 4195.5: 0.8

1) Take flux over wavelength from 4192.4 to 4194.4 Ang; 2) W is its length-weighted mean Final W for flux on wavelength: 22.8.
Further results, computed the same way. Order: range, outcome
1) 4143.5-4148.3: 23.3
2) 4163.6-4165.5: 23.5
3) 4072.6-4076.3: 25.1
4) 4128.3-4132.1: 22.4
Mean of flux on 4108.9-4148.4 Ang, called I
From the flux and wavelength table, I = 22.1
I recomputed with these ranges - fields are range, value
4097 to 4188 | 21.5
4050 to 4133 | 21.6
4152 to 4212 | 22.1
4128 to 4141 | 22.7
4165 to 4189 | 21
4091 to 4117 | 18.6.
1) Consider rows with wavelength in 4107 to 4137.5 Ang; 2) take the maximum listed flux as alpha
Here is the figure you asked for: 30.51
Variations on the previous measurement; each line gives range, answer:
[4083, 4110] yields 29.82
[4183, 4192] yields 26.53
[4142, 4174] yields 27.75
